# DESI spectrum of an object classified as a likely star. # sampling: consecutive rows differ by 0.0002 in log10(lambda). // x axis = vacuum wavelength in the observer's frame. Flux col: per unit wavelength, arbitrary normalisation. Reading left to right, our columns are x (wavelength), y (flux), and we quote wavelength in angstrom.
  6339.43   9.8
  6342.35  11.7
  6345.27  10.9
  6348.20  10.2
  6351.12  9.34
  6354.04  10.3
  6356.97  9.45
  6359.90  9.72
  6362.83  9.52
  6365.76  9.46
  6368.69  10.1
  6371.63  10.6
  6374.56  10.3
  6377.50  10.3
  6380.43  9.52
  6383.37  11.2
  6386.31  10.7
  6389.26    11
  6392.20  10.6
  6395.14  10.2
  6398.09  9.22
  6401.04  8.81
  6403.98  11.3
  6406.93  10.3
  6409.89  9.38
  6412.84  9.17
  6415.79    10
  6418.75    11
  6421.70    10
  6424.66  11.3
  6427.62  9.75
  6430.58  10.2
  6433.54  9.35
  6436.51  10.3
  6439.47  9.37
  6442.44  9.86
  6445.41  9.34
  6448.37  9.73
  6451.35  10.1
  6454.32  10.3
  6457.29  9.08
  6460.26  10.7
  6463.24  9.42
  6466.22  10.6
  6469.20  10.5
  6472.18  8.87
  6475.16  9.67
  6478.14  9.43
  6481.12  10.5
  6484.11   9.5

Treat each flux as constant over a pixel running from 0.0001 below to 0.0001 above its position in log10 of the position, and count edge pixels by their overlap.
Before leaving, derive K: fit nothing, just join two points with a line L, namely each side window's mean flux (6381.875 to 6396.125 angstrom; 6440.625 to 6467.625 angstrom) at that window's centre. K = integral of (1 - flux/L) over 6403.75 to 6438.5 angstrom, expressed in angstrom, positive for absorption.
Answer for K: 0.71 angstrom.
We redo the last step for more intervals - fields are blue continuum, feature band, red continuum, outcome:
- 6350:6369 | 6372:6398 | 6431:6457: -1.9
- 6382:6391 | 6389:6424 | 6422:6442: 1.5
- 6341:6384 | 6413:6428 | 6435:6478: -0.6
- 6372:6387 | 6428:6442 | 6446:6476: 0.3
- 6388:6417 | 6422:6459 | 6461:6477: 0.0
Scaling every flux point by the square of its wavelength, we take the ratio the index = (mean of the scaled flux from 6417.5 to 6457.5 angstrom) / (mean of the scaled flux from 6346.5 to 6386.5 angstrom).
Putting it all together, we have 1.0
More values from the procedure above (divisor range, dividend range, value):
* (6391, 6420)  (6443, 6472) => 1.01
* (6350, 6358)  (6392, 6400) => 1.03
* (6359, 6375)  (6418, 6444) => 1.04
